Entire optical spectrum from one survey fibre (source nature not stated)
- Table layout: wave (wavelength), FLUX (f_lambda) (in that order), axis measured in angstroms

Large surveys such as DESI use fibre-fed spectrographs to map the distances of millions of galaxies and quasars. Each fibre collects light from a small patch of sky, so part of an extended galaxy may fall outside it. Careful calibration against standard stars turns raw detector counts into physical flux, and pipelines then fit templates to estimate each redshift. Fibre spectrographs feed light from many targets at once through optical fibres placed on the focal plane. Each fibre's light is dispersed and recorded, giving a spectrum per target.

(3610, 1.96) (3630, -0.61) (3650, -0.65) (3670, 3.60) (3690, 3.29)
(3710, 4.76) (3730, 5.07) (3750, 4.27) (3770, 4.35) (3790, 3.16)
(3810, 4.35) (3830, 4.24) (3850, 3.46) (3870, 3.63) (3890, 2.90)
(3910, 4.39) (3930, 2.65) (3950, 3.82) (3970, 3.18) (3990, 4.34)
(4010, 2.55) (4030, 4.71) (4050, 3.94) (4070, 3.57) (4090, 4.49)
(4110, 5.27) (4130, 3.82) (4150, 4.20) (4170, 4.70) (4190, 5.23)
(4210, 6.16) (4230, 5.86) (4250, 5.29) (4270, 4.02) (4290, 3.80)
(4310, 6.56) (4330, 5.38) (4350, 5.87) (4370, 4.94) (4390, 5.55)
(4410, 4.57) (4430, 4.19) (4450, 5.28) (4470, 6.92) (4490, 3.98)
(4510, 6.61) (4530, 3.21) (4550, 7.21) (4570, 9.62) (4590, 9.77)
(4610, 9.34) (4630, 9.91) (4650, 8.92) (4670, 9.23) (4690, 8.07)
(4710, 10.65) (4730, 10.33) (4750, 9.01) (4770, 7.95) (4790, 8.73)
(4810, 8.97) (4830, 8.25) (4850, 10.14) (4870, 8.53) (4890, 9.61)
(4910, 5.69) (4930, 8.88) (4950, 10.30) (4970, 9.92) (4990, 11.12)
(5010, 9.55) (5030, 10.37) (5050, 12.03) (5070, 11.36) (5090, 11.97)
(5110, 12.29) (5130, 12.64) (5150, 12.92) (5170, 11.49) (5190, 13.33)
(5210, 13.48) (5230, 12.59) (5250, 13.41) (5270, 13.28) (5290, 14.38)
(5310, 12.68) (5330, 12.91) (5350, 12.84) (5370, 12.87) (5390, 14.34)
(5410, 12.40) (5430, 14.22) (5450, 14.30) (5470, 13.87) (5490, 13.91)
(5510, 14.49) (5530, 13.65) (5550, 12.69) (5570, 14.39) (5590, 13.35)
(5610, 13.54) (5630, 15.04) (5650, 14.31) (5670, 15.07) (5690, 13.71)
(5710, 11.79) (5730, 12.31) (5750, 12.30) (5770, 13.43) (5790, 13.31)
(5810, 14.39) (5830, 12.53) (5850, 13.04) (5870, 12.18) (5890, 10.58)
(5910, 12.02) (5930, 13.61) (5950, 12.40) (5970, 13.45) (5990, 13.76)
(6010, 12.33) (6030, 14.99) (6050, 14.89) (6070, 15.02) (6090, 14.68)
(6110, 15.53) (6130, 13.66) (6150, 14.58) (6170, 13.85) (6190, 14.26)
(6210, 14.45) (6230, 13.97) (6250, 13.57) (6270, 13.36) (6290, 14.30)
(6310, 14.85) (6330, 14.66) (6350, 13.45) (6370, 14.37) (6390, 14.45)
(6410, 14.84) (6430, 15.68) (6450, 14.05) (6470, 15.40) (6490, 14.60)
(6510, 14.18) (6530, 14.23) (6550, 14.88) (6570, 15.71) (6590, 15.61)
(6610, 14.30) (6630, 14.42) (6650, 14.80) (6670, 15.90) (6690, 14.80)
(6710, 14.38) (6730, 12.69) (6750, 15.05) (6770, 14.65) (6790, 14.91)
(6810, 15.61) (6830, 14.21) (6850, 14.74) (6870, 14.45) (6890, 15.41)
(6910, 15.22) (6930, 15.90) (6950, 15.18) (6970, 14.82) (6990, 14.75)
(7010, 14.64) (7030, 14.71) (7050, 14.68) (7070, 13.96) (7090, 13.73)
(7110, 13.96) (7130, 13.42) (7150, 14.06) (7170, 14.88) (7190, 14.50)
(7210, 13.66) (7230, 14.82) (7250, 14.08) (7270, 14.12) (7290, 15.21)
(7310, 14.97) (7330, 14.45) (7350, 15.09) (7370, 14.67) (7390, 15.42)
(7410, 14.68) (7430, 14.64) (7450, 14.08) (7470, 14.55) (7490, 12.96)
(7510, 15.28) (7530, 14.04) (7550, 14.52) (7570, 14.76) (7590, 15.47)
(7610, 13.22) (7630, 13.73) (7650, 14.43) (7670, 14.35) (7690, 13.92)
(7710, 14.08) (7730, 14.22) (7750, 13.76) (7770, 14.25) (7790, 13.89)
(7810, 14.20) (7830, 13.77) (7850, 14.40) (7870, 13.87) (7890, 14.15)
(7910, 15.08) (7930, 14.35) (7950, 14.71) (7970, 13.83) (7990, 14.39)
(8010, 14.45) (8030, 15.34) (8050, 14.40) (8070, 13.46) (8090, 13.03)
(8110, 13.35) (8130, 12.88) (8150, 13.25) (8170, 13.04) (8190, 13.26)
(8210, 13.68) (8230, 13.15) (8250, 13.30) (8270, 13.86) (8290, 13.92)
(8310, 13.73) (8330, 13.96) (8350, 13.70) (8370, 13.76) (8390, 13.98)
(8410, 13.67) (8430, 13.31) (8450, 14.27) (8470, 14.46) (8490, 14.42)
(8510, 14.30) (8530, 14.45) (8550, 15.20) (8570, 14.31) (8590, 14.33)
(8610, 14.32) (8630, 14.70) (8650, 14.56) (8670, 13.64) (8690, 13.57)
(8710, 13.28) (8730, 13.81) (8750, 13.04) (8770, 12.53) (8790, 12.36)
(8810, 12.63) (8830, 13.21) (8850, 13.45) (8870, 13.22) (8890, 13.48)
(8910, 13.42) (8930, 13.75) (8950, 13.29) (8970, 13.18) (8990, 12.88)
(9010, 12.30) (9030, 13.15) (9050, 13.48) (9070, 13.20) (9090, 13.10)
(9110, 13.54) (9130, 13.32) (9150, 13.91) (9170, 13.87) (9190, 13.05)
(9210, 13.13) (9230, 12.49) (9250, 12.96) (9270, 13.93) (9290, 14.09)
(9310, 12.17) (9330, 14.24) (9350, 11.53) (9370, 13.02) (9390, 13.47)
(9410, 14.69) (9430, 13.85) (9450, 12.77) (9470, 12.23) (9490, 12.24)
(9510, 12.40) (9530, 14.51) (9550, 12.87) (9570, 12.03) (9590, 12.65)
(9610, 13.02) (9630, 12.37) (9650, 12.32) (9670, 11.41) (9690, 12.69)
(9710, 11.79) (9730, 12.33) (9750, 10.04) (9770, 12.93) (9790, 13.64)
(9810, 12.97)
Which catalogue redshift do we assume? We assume 0.141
